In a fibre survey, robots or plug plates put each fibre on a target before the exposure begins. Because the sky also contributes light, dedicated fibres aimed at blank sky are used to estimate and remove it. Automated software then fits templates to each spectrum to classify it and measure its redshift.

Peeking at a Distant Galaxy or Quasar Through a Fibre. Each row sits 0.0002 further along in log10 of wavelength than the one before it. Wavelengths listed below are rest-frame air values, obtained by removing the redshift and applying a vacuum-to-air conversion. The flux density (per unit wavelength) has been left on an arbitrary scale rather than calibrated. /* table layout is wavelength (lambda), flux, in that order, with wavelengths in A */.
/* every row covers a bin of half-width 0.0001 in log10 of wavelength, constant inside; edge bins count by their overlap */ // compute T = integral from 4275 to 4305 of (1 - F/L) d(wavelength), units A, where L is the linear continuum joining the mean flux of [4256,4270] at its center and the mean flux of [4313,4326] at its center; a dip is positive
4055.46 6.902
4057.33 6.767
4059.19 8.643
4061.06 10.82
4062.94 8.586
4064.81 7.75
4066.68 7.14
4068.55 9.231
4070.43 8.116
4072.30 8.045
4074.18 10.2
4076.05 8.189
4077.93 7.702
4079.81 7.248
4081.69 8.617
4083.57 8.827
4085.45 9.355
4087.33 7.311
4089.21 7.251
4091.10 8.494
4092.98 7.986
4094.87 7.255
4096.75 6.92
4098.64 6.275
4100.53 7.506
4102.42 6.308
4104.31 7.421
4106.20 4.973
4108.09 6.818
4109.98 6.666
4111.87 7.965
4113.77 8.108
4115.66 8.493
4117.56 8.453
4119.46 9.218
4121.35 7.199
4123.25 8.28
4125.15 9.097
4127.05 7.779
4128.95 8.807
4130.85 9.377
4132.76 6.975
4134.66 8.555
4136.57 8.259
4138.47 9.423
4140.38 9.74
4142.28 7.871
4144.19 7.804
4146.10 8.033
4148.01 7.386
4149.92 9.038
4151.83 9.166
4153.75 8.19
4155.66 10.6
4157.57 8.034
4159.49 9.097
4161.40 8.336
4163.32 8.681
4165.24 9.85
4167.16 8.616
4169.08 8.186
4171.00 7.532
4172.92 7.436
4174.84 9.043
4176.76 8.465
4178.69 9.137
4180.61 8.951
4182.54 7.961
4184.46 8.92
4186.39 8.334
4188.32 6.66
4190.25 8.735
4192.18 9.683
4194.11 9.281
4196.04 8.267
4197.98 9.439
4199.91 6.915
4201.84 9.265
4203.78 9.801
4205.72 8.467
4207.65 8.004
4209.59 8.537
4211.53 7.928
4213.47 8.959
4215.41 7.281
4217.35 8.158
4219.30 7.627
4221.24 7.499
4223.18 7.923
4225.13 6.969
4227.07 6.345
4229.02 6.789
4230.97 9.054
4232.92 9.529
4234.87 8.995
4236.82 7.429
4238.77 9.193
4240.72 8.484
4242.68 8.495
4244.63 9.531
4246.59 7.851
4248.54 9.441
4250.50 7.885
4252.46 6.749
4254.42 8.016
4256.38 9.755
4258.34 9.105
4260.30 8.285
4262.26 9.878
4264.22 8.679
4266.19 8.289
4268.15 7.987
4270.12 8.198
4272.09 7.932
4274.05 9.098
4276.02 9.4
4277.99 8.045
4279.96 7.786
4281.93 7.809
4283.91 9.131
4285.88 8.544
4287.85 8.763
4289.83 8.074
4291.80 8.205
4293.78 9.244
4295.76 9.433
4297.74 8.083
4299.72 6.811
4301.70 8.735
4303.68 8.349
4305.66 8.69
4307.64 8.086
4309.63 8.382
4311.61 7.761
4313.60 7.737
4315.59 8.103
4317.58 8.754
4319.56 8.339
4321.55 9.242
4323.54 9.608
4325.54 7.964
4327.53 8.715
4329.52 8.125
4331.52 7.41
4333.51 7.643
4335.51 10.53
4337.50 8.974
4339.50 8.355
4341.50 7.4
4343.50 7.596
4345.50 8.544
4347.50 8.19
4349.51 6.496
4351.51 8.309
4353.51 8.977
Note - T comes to 0.9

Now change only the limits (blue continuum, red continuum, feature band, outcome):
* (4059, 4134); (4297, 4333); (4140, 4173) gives -1.98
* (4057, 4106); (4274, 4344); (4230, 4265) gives -1.67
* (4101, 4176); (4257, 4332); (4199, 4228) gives 1.23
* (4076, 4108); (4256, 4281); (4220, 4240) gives 0.95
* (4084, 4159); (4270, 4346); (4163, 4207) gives -2.34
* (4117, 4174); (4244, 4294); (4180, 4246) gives 1.37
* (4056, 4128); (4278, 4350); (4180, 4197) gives -0.90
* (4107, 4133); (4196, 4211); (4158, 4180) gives -0.49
